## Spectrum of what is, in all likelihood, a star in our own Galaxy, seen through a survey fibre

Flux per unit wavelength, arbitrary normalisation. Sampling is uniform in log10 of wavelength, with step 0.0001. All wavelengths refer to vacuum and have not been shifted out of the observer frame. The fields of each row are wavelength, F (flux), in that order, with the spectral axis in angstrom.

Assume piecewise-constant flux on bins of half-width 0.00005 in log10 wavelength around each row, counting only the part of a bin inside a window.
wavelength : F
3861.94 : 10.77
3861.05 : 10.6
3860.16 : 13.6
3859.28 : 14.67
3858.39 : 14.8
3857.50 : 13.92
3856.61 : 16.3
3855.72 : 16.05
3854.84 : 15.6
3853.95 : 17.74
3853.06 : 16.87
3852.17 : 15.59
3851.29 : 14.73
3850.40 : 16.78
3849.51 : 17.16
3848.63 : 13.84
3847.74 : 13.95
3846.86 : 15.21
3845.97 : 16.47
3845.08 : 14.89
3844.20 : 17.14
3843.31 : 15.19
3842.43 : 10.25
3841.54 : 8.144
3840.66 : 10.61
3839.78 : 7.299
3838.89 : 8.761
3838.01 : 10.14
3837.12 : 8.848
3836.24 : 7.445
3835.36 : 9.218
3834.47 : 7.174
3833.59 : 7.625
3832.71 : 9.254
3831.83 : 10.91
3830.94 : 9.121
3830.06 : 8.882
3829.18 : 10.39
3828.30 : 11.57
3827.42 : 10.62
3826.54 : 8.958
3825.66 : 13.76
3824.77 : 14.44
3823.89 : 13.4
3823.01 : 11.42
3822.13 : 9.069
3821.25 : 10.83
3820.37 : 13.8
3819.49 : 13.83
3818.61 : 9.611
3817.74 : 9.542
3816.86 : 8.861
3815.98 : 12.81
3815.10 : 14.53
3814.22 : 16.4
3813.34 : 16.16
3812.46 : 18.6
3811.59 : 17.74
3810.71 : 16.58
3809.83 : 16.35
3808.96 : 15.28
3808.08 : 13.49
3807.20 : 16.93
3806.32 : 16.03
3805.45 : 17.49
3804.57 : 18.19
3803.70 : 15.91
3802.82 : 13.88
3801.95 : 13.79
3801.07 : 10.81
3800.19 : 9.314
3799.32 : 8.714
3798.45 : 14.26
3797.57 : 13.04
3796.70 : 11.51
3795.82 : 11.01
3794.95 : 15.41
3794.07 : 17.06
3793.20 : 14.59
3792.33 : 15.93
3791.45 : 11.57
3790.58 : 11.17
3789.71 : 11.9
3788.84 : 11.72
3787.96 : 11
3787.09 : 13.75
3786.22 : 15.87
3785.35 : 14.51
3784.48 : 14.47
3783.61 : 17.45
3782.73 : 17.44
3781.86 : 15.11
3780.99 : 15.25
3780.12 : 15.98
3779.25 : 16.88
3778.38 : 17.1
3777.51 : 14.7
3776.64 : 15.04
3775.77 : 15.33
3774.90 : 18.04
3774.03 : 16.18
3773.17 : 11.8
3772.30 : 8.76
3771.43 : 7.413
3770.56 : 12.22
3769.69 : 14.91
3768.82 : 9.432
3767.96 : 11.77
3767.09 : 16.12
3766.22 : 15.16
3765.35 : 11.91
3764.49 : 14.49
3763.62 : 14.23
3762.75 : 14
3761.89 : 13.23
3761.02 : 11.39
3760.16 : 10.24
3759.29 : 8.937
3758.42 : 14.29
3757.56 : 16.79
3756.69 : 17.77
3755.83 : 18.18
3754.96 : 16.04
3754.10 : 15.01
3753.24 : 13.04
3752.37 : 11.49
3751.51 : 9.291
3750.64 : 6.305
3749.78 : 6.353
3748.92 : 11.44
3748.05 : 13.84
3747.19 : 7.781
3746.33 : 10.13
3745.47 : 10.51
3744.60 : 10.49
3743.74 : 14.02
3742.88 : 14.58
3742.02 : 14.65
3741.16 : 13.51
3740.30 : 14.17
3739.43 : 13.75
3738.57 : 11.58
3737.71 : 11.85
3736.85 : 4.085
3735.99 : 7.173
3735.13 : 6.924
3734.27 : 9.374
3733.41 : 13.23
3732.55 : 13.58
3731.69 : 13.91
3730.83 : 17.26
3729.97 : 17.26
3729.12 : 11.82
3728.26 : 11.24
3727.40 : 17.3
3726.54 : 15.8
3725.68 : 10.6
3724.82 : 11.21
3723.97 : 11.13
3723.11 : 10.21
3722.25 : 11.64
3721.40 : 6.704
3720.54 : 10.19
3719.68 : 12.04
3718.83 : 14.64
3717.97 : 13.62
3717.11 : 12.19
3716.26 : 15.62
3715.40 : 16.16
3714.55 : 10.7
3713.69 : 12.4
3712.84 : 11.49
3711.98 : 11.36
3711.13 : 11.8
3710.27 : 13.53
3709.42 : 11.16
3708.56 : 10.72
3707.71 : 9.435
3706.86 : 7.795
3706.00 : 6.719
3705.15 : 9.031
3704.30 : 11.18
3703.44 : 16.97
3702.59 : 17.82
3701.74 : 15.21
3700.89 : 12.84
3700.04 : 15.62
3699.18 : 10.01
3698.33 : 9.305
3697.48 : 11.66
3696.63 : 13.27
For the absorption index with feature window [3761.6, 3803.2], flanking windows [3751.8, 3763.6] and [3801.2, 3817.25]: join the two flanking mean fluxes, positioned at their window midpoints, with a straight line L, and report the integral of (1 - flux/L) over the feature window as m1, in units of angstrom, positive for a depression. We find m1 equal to 2.7 angstrom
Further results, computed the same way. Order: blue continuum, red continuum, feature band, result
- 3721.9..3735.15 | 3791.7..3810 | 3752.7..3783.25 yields -1.23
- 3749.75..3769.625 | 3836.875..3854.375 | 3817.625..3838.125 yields 4.57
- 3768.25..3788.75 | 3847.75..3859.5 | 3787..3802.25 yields 2.08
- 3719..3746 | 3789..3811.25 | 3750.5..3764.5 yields -0.63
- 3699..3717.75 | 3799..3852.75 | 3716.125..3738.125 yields 0.84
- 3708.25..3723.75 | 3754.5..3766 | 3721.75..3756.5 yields 2.54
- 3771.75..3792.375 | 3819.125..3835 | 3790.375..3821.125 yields -3.78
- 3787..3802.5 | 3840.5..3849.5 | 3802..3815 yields -3.34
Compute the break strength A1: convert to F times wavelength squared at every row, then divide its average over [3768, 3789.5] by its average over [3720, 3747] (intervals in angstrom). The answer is 1.2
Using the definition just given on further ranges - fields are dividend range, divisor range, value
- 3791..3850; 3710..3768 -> 1.07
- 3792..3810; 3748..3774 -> 1.15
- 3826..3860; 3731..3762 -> 1.10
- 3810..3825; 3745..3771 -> 1.10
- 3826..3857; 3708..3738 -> 1.09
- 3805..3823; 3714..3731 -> 1.16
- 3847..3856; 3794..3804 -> 1.28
